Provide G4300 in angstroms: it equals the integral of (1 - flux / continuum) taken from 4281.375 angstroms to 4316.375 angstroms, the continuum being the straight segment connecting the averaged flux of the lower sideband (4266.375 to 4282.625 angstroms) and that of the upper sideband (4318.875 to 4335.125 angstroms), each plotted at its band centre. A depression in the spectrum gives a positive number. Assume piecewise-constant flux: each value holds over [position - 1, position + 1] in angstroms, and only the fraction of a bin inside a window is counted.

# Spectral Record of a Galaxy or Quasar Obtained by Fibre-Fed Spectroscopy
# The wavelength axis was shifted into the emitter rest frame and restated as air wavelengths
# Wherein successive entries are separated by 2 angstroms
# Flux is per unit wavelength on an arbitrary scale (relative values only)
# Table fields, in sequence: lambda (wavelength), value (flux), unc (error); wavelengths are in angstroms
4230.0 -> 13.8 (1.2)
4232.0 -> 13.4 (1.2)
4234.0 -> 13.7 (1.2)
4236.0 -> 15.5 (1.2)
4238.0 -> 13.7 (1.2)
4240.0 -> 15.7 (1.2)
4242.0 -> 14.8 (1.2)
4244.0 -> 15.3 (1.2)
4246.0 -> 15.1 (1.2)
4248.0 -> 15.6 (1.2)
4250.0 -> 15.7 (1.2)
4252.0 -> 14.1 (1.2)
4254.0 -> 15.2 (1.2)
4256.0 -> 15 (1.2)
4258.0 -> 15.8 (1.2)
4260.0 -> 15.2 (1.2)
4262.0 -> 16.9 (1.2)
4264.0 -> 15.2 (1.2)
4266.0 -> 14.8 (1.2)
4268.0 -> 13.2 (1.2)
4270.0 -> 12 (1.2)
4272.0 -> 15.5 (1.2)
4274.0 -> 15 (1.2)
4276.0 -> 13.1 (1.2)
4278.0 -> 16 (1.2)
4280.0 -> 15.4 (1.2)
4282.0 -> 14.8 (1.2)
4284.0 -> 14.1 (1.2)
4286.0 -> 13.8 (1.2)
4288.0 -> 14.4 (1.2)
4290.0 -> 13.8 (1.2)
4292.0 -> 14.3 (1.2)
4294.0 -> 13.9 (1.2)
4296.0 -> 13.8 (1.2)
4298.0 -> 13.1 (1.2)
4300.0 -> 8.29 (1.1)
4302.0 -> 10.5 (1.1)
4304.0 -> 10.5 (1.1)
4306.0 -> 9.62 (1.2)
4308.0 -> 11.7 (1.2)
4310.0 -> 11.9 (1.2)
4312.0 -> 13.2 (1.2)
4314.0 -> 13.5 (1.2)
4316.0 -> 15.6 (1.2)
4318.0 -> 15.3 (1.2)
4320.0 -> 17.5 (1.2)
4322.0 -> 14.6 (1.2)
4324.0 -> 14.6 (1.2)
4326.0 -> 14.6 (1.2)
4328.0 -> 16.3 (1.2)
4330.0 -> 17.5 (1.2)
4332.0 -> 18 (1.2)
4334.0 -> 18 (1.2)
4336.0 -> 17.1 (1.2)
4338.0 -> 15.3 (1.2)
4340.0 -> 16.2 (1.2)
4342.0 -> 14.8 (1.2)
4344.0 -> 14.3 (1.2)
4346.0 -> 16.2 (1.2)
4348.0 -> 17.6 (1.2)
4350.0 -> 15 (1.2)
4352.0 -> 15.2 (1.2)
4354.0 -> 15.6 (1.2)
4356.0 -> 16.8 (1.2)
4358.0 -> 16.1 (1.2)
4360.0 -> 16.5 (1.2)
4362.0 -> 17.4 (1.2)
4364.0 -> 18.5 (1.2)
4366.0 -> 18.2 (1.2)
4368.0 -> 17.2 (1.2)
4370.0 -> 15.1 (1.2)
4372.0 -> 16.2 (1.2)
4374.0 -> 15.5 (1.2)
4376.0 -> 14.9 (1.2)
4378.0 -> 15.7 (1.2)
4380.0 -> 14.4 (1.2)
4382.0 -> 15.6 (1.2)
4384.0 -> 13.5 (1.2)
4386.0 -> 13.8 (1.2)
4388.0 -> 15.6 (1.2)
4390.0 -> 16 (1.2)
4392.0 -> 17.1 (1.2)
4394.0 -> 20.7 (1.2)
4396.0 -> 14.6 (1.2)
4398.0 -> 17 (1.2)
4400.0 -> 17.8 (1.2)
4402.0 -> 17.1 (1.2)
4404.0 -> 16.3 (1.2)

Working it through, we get 5.8 angstroms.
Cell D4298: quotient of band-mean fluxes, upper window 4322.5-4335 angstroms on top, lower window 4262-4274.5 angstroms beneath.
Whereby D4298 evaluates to 1.14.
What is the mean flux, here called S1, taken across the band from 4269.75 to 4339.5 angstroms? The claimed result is 14.2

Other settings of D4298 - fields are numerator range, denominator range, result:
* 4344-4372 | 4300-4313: 1.50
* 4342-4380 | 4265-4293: 1.13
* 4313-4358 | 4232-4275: 1.07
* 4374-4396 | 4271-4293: 1.08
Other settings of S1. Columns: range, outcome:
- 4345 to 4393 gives 16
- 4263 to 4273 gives 14.1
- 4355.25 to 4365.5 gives 17.1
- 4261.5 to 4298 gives 14.4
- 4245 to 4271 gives 14.9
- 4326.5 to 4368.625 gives 16.5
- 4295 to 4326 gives 13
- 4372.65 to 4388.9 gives 14.9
